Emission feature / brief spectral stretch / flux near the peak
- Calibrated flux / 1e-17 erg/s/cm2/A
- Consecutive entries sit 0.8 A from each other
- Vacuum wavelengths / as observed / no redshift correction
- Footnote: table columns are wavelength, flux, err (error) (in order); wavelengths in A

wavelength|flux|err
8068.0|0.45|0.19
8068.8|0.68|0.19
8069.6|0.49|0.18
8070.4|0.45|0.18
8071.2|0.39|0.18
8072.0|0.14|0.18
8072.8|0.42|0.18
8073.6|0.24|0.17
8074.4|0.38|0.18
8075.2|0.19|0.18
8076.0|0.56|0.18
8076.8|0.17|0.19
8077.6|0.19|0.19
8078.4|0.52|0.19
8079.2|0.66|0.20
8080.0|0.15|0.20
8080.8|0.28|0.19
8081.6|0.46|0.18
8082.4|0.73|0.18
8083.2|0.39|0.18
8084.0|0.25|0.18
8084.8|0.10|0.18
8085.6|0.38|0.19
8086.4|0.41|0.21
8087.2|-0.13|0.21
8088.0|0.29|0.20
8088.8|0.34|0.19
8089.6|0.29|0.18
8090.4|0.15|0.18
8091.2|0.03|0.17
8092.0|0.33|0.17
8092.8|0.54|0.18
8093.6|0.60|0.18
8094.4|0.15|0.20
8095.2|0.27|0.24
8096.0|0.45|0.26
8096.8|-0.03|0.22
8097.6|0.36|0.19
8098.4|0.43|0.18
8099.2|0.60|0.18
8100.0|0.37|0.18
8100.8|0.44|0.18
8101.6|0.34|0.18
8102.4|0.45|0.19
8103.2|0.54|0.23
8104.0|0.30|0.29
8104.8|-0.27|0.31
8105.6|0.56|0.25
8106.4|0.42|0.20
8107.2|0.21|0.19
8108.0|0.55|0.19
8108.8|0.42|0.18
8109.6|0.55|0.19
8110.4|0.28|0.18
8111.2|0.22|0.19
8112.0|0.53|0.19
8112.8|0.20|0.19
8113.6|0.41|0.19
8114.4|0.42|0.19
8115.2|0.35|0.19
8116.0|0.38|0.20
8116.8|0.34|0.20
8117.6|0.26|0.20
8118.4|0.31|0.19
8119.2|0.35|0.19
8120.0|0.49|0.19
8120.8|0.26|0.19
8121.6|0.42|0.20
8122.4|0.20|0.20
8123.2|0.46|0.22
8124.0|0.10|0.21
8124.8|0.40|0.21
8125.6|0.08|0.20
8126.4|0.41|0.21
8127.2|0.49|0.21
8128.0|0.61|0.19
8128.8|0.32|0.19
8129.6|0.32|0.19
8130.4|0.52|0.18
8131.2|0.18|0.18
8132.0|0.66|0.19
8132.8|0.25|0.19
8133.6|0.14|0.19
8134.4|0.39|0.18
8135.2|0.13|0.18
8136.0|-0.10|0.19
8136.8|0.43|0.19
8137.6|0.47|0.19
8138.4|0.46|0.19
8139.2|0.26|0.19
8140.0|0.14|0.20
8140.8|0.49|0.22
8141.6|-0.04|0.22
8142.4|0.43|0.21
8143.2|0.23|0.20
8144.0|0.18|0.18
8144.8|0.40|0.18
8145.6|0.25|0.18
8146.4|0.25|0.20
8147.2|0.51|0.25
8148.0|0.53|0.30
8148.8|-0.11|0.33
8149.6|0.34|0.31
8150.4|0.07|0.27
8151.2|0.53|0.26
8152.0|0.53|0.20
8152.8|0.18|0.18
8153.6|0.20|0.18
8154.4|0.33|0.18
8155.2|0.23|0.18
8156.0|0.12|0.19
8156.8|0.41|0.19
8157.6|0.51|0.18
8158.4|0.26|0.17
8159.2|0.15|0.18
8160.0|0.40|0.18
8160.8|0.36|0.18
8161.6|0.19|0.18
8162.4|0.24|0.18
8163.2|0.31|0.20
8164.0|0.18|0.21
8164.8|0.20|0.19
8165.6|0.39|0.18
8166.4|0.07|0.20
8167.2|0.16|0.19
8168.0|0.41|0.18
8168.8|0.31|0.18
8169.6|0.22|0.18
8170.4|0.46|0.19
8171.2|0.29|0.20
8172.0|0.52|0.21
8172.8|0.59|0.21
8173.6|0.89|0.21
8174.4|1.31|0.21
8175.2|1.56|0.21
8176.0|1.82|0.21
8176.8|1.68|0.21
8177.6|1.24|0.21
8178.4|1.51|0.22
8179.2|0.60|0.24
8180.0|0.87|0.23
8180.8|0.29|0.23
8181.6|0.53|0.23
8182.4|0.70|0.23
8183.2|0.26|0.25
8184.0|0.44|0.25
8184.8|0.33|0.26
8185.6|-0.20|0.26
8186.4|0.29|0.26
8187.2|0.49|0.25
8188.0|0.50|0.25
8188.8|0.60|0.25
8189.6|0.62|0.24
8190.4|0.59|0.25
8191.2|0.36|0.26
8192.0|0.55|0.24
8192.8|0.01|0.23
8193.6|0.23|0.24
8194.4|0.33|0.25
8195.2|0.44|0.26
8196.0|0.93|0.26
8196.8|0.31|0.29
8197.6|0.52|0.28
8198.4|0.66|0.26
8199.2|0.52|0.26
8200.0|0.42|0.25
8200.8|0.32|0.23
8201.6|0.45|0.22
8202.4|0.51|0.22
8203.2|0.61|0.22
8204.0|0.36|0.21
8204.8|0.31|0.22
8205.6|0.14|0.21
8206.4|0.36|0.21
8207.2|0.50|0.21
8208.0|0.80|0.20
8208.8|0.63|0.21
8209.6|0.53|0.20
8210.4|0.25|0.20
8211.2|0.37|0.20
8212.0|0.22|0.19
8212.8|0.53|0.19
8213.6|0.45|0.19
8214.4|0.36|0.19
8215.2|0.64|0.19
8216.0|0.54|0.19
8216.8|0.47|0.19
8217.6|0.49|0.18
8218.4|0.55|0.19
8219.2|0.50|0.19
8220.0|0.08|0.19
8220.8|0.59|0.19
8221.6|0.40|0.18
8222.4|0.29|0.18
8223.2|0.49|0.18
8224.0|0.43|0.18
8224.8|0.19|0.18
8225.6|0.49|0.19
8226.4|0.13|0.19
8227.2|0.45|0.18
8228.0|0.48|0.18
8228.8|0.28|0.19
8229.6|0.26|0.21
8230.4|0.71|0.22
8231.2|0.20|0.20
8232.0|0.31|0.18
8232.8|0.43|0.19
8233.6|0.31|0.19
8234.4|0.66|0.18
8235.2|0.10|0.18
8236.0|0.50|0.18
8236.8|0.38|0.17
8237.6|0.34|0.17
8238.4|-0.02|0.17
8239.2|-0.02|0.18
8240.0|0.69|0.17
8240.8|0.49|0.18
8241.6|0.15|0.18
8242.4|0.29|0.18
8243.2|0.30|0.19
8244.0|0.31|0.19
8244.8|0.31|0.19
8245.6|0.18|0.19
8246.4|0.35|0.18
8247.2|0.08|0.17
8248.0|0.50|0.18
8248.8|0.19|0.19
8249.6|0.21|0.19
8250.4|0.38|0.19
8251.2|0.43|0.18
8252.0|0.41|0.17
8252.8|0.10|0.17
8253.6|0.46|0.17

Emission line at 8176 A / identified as Hgamma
